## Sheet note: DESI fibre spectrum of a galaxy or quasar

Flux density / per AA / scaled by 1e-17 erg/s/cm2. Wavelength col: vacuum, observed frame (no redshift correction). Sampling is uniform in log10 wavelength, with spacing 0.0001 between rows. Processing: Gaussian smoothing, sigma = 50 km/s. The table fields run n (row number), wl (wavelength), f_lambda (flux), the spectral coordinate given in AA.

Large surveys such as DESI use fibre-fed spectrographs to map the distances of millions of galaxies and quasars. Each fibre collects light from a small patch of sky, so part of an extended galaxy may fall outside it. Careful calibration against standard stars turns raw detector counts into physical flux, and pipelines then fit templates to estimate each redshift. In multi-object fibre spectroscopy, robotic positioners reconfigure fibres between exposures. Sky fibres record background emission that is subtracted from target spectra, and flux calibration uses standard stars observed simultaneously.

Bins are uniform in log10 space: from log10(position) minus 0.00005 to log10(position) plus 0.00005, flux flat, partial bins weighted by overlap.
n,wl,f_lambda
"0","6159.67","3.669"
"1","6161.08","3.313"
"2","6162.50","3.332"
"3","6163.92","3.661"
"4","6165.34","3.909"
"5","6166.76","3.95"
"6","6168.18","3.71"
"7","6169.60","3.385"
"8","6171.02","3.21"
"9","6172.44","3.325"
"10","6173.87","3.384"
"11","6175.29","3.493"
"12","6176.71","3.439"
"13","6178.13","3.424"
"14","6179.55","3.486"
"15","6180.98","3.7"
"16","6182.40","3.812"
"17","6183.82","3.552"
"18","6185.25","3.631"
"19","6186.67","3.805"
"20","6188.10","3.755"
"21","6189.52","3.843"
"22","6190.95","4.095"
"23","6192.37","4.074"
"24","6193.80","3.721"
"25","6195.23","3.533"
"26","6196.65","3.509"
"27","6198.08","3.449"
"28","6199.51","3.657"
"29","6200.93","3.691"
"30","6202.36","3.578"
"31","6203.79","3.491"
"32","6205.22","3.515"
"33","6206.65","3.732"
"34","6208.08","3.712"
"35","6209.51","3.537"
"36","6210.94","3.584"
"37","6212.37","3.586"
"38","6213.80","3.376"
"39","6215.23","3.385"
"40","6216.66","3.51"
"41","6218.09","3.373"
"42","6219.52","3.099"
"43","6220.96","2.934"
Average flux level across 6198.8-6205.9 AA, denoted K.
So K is 3.59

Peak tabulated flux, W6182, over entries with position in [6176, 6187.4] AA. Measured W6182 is 3.812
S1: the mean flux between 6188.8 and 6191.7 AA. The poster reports 3.98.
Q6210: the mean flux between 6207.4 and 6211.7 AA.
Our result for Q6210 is 3.61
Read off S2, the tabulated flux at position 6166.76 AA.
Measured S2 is 3.95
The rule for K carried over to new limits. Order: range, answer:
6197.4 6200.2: 3.55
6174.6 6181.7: 3.51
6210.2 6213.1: 3.58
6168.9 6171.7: 3.3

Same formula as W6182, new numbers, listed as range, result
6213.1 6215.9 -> 3.385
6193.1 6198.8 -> 3.721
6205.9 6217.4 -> 3.732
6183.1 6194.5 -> 4.095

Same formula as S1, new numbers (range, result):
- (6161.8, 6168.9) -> 3.71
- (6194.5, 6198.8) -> 3.5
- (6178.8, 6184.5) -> 3.64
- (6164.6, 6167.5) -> 3.92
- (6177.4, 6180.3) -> 3.46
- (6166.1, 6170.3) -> 3.68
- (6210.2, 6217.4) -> 3.49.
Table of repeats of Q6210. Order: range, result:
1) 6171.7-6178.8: 3.41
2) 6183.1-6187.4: 3.66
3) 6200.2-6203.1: 3.64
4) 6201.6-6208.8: 3.6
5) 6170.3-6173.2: 3.26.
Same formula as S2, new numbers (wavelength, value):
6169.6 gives 3.385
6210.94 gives 3.584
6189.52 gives 3.843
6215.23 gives 3.385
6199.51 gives 3.657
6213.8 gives 3.376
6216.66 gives 3.51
